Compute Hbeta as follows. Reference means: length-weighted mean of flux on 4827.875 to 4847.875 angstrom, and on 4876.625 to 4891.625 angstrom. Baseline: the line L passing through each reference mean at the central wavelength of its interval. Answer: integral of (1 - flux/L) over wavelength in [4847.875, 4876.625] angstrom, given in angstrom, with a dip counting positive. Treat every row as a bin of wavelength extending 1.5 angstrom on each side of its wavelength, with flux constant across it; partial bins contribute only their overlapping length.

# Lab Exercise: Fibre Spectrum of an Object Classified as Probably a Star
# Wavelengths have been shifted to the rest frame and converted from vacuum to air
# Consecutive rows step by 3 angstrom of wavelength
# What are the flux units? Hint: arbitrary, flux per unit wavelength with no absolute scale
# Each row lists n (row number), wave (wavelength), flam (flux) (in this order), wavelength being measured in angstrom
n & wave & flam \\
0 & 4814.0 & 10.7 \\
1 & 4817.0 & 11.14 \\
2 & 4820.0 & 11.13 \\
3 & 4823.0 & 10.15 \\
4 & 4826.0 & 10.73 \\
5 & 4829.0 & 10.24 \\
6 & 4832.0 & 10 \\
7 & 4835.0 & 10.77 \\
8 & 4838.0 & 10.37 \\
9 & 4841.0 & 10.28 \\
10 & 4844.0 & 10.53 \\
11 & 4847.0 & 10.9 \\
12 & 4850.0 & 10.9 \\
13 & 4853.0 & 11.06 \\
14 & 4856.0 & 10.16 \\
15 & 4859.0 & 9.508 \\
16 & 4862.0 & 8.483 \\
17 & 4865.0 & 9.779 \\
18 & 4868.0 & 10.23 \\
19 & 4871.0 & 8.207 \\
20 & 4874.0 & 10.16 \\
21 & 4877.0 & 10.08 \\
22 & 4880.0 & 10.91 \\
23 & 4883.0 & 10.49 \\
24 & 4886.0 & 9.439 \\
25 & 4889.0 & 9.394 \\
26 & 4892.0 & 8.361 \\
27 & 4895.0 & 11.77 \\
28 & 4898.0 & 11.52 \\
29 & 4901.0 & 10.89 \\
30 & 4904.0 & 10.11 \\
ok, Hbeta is 0.9 angstrom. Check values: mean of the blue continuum 10.4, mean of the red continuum 9.93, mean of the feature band 9.86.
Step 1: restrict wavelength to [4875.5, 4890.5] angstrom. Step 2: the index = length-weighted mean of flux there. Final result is 10.1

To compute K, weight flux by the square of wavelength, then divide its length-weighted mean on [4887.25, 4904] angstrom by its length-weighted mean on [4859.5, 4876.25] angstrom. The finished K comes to 1.11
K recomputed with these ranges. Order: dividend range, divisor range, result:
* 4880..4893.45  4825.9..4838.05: 0.94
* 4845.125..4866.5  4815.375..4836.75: 0.97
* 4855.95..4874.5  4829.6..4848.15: 0.91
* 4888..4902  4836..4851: 1.00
